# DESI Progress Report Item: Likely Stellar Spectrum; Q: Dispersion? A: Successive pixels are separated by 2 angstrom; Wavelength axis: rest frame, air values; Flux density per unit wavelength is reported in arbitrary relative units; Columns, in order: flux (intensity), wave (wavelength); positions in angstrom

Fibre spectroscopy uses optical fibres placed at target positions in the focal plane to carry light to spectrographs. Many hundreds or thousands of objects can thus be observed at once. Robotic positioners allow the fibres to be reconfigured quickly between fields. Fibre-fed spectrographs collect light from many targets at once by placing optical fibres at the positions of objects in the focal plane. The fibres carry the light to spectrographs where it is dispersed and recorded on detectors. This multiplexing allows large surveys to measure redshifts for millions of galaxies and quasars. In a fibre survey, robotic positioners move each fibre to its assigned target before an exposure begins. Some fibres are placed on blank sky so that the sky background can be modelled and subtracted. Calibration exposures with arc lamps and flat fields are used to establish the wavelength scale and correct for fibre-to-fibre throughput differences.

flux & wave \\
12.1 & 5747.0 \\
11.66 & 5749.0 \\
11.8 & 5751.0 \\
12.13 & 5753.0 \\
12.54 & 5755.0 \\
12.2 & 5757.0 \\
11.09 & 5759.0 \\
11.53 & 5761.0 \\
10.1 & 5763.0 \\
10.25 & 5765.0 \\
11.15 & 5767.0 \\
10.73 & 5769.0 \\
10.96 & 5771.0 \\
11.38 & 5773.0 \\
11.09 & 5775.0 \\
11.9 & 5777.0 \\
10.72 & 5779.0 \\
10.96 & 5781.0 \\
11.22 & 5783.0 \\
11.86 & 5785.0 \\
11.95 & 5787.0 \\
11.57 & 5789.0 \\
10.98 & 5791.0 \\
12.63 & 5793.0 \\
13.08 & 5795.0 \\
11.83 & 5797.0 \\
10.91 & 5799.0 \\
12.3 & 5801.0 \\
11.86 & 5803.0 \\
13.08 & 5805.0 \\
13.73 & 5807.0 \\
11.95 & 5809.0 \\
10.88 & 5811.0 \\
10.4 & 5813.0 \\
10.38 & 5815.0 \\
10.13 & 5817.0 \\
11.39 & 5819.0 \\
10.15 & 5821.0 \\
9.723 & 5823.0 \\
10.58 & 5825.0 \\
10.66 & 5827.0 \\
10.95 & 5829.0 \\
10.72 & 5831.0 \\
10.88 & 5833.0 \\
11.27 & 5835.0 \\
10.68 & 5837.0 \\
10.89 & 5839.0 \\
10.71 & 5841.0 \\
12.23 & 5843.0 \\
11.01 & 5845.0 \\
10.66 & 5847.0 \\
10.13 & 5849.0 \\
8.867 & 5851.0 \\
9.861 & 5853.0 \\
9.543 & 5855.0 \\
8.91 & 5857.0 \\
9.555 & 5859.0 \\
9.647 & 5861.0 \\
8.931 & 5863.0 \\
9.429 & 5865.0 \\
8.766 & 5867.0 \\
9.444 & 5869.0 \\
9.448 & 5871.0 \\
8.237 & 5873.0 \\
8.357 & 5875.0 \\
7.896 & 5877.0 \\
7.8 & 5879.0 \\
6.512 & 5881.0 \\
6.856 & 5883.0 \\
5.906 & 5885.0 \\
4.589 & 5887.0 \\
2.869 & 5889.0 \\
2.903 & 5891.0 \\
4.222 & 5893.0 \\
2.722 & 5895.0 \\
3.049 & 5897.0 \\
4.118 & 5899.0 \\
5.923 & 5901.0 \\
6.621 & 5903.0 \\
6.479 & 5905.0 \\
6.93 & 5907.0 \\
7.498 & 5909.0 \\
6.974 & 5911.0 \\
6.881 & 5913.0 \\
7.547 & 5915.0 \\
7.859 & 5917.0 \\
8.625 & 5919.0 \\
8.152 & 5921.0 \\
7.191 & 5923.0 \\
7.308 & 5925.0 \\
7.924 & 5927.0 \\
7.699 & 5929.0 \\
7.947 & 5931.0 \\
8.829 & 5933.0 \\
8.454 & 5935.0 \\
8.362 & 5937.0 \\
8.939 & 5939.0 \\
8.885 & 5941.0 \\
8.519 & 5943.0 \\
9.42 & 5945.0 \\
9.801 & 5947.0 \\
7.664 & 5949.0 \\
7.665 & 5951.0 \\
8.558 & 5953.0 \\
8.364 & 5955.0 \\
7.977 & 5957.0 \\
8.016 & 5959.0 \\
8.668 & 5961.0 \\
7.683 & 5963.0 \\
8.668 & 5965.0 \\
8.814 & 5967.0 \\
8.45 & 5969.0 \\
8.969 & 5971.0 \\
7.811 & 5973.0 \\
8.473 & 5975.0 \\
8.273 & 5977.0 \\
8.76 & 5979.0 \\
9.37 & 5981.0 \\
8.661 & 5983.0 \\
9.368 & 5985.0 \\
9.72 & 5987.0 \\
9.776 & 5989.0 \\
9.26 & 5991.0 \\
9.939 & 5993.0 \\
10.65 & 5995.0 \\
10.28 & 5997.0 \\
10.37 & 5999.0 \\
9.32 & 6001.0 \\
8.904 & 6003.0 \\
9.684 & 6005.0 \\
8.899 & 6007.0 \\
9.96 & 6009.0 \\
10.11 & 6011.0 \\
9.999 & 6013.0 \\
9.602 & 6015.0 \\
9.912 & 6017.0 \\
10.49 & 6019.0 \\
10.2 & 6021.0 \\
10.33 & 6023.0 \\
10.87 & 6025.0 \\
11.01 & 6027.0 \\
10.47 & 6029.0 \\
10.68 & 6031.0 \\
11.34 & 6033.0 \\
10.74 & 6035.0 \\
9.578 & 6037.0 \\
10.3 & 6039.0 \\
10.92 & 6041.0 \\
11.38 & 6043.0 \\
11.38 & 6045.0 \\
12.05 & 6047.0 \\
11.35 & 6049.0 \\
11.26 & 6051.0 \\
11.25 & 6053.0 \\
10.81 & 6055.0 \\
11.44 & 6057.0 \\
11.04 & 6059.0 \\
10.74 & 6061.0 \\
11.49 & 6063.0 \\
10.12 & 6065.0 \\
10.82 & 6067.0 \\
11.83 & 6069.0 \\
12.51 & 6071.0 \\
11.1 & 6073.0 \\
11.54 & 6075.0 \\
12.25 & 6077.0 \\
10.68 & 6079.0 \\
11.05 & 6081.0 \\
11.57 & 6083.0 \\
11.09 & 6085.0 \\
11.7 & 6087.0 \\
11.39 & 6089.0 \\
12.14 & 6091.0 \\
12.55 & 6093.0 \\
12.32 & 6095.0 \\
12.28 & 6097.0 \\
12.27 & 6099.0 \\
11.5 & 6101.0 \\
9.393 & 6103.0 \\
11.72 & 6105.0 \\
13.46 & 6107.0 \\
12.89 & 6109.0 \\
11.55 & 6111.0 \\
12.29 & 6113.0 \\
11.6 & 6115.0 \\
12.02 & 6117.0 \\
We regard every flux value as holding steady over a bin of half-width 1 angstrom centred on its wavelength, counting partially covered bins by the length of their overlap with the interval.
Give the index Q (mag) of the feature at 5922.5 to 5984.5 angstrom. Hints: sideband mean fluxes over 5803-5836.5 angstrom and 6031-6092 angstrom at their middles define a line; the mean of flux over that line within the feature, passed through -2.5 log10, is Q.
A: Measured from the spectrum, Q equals 0.31 mag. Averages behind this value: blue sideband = 11.1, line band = 8.41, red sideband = 11.2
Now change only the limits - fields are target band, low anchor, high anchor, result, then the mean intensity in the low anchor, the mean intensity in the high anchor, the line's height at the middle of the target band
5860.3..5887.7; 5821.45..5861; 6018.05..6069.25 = 0.29 mag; 10.4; 10.9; 10.5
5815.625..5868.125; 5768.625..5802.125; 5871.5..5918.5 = -0.18 mag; 11.5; 6.1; 8.74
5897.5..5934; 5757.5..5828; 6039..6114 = 0.50 mag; 11.3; 11.5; 11.4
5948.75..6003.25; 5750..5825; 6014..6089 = 0.24 mag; 11.4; 11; 11.1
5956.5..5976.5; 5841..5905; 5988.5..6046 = 0.12 mag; 7.61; 10.2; 9.3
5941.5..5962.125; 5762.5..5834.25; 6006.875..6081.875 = 0.28 mag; 11.3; 10.9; 11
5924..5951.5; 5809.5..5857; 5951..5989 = 0.08 mag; 10.5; 8.6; 9.05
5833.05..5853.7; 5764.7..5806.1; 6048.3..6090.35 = 0.08 mag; 11.6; 11.3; 11.5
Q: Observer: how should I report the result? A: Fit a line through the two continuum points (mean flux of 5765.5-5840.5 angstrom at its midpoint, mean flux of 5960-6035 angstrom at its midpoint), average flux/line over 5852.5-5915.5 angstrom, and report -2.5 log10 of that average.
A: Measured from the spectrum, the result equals 0.45 mag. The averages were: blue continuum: 11.3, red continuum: 9.58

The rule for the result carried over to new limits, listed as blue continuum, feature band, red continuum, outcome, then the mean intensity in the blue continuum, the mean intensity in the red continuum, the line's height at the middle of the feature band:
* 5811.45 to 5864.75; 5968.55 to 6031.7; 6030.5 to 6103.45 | 0.15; 10.3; 11.3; 11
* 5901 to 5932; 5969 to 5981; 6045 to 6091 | 0.05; 7.39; 11.3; 8.92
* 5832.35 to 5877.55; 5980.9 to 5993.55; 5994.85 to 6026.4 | 0.06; 9.81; 9.97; 9.94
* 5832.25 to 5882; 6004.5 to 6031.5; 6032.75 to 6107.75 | 0.08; 9.58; 11.4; 10.9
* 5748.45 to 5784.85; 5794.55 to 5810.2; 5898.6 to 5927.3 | -0.19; 11.3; 7.11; 10.3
